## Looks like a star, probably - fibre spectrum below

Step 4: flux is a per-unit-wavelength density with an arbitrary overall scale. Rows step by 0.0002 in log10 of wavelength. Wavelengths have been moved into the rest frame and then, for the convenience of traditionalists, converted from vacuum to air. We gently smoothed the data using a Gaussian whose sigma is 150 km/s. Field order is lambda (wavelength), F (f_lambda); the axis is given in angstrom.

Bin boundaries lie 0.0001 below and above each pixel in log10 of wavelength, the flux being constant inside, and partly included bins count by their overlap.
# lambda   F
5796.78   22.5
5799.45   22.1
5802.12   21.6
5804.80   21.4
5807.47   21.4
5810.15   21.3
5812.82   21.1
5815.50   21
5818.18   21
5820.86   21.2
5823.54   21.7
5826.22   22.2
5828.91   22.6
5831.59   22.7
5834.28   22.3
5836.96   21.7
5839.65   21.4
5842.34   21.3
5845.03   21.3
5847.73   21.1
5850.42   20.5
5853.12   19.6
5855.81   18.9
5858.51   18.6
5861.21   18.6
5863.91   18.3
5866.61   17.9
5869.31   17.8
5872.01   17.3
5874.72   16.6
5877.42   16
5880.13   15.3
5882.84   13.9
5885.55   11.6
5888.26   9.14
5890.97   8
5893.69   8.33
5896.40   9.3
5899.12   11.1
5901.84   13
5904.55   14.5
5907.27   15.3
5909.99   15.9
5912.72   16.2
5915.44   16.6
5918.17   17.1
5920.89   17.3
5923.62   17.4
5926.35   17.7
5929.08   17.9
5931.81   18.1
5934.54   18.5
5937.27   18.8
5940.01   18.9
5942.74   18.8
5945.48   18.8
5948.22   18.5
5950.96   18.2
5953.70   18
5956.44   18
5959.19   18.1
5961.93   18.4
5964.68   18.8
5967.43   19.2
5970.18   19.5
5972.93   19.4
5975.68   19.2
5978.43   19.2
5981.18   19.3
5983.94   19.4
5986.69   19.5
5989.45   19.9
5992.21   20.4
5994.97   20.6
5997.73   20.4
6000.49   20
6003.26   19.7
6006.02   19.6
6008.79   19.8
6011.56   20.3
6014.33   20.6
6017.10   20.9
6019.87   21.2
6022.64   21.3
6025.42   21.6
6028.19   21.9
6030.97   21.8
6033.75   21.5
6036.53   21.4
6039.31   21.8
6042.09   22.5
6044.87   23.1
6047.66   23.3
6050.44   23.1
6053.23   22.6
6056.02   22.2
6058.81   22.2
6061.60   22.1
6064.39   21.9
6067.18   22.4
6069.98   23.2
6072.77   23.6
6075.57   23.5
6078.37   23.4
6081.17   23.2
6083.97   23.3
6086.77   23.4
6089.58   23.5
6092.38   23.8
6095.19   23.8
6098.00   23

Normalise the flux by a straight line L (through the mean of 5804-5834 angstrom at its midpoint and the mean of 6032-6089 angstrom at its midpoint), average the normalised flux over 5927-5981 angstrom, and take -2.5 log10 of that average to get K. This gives 0.190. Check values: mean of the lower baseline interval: 21.6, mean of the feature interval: 18.7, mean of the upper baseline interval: 22.7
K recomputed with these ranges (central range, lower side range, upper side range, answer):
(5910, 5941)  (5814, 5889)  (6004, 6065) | 0.15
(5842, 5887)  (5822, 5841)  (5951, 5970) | 0.19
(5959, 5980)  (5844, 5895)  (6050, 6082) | 0.03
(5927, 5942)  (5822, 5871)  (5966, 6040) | 0.11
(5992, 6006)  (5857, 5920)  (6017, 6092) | -0.02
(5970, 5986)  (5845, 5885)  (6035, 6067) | 0.07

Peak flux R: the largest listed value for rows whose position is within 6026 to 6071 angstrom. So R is 23.3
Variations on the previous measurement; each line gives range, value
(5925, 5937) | 18.5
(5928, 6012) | 20.6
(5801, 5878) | 22.7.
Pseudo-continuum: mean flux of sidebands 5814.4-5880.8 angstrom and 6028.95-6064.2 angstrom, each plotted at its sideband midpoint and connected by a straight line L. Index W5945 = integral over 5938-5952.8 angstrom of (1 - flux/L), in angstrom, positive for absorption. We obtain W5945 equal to 1.72 angstrom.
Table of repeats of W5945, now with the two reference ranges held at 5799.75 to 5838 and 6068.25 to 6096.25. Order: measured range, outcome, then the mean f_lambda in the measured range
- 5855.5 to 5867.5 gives 1.92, 18.4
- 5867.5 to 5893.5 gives 9.78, 13.8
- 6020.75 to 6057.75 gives 1.61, 22.1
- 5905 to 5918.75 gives 3.85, 16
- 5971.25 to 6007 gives 4.83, 19.7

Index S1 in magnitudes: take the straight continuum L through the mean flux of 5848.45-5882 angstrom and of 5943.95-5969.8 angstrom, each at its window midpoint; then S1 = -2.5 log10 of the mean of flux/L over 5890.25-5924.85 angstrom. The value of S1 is 0.29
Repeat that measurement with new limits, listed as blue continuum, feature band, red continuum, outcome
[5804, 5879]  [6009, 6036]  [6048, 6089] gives 0.059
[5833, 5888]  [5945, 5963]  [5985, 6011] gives 0.069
